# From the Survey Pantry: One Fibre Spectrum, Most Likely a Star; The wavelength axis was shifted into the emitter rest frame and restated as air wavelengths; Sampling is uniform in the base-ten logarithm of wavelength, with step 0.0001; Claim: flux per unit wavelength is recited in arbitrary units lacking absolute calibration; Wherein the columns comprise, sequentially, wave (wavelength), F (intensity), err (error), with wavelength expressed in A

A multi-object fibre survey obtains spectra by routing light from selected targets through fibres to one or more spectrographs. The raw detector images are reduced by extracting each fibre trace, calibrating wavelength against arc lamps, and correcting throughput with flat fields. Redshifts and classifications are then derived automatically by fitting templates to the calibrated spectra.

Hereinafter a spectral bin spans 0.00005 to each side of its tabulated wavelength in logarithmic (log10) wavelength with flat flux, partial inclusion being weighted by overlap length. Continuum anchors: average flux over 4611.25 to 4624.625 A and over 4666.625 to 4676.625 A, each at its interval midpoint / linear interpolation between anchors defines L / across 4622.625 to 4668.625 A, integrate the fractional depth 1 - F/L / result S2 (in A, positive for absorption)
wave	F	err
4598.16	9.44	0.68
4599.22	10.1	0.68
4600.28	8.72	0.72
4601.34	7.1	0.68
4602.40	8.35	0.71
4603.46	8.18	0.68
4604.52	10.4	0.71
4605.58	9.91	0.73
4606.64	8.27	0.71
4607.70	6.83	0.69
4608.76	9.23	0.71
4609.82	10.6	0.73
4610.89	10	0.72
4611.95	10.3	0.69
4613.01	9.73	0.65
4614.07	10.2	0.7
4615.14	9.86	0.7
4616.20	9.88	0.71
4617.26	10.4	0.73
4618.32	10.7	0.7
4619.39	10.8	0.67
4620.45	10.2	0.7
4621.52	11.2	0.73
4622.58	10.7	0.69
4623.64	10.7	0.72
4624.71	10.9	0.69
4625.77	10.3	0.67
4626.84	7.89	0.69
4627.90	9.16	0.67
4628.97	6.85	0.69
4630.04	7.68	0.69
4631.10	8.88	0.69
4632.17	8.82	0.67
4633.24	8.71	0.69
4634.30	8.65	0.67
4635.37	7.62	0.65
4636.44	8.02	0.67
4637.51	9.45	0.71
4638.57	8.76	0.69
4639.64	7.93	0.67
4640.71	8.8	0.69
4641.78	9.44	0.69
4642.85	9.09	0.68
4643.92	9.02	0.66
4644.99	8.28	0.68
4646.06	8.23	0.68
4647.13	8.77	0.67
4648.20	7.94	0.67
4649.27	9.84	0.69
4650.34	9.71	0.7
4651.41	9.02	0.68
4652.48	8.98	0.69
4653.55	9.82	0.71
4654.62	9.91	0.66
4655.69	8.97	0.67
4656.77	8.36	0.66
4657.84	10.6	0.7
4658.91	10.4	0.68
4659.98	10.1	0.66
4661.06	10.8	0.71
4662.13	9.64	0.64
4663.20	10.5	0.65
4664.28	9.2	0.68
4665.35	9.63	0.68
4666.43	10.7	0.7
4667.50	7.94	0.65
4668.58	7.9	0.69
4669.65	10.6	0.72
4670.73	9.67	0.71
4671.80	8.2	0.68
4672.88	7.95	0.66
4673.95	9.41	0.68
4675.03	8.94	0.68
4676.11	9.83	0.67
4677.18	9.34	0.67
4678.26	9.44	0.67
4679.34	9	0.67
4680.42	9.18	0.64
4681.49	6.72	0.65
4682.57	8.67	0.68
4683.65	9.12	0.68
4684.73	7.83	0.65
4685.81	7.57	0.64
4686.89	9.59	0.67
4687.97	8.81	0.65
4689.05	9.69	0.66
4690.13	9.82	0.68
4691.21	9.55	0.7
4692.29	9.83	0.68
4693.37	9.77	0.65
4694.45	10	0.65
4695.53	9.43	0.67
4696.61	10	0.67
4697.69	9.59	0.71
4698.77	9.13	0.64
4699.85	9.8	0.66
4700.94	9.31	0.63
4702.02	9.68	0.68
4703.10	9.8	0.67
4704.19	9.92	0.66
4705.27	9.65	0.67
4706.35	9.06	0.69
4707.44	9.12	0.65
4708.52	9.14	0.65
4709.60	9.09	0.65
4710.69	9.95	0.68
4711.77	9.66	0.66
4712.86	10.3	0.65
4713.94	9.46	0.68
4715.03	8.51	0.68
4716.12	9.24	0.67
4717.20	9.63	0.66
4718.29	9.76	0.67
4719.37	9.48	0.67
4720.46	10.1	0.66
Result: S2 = 2.4 A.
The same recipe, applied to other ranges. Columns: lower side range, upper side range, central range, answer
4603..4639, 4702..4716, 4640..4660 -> 0.5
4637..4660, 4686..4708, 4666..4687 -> 1.2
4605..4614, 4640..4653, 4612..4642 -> -0.6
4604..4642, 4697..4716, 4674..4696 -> 0.8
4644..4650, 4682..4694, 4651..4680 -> -1.9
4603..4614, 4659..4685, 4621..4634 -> 0.1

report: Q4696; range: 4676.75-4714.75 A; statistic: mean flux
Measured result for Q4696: 9.31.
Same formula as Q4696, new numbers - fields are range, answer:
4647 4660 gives 9.42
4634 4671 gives 9.21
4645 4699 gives 9.27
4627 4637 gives 8.25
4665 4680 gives 9.17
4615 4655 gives 9.23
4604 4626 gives 10.1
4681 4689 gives 8.41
